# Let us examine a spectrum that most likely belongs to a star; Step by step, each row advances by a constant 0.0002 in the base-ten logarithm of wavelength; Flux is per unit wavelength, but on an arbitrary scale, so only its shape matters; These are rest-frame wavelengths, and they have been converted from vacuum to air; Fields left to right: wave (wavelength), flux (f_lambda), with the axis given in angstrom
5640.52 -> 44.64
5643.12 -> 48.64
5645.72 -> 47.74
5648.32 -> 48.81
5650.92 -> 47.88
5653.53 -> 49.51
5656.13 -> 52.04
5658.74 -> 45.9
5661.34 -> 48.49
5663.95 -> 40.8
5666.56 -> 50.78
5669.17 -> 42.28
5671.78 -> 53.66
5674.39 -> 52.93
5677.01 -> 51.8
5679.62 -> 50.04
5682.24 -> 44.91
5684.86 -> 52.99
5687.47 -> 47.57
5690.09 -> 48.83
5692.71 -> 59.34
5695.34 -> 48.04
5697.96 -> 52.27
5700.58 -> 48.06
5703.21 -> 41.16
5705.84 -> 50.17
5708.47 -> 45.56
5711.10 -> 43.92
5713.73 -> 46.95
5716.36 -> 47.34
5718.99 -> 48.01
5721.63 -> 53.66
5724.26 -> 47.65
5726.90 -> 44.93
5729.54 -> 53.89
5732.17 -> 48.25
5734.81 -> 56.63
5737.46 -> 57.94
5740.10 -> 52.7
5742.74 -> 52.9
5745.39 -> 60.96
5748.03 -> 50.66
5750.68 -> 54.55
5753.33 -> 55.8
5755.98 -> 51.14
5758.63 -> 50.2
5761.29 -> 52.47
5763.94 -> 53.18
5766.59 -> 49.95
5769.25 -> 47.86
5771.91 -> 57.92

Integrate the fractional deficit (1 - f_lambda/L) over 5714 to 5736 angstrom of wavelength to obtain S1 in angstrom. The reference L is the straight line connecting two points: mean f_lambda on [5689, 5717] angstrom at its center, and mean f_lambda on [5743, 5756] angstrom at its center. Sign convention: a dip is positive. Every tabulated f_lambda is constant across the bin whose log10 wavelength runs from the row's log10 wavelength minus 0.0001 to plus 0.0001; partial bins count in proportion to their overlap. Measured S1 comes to 0.7 angstrom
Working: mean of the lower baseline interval 48.3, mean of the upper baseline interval 54.8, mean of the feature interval 49.9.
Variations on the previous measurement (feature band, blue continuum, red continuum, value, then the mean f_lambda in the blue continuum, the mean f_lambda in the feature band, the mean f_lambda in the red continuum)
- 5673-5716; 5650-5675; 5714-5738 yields 0.4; 48.3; 49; 50.5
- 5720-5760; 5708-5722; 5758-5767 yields -2.5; 47.3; 52.7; 51.7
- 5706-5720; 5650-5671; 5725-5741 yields 1.2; 47.4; 46.6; 52.2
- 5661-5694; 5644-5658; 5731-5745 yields 0.7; 49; 49.6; 54.2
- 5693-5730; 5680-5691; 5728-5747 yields 2.5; 48.7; 48.1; 54.6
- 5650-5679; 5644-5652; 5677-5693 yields 0.2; 48.2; 48.8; 50.2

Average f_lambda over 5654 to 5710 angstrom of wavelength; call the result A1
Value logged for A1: 48.9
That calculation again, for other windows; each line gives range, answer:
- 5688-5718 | 48.3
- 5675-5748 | 50.3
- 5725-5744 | 52.3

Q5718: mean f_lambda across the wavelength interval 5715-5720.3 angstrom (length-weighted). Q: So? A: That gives 47.7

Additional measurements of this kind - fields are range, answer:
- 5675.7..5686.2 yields 49.9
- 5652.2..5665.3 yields 47.3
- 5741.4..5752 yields 54.8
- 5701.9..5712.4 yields 45.2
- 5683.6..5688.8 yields 50.3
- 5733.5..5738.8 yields 57.2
